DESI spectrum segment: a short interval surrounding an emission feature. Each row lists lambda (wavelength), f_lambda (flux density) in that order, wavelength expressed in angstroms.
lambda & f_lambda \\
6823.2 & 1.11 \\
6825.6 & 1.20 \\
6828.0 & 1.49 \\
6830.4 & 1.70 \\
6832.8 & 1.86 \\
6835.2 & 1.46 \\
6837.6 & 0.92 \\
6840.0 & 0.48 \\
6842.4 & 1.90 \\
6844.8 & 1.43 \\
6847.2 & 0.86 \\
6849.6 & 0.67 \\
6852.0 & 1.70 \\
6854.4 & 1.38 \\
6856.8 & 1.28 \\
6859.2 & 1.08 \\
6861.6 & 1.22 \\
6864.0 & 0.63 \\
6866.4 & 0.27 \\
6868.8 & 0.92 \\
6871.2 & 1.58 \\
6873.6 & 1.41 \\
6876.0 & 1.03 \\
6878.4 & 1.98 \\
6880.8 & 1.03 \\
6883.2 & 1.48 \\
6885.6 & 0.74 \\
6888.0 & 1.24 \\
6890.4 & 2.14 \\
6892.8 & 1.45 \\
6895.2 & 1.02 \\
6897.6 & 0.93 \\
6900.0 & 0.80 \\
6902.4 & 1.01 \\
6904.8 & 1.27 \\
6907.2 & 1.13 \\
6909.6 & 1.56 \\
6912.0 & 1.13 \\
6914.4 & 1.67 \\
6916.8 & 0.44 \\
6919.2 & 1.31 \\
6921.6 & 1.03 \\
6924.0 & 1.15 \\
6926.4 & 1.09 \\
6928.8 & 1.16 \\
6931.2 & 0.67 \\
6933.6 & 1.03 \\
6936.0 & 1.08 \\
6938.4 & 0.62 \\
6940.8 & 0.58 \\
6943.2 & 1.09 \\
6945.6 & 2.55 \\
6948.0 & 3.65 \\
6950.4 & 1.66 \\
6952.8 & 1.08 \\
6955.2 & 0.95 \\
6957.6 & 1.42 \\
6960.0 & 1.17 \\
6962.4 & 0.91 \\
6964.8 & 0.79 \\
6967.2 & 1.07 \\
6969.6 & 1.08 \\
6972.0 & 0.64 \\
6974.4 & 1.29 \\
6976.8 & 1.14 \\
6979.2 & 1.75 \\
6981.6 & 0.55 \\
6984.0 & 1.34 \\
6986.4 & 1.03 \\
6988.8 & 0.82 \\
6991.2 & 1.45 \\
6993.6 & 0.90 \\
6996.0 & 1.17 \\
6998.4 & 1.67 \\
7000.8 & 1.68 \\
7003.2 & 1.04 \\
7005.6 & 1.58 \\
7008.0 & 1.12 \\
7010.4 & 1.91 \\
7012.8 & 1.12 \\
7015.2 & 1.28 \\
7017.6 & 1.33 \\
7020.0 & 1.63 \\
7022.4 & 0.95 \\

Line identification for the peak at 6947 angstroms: H-beta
